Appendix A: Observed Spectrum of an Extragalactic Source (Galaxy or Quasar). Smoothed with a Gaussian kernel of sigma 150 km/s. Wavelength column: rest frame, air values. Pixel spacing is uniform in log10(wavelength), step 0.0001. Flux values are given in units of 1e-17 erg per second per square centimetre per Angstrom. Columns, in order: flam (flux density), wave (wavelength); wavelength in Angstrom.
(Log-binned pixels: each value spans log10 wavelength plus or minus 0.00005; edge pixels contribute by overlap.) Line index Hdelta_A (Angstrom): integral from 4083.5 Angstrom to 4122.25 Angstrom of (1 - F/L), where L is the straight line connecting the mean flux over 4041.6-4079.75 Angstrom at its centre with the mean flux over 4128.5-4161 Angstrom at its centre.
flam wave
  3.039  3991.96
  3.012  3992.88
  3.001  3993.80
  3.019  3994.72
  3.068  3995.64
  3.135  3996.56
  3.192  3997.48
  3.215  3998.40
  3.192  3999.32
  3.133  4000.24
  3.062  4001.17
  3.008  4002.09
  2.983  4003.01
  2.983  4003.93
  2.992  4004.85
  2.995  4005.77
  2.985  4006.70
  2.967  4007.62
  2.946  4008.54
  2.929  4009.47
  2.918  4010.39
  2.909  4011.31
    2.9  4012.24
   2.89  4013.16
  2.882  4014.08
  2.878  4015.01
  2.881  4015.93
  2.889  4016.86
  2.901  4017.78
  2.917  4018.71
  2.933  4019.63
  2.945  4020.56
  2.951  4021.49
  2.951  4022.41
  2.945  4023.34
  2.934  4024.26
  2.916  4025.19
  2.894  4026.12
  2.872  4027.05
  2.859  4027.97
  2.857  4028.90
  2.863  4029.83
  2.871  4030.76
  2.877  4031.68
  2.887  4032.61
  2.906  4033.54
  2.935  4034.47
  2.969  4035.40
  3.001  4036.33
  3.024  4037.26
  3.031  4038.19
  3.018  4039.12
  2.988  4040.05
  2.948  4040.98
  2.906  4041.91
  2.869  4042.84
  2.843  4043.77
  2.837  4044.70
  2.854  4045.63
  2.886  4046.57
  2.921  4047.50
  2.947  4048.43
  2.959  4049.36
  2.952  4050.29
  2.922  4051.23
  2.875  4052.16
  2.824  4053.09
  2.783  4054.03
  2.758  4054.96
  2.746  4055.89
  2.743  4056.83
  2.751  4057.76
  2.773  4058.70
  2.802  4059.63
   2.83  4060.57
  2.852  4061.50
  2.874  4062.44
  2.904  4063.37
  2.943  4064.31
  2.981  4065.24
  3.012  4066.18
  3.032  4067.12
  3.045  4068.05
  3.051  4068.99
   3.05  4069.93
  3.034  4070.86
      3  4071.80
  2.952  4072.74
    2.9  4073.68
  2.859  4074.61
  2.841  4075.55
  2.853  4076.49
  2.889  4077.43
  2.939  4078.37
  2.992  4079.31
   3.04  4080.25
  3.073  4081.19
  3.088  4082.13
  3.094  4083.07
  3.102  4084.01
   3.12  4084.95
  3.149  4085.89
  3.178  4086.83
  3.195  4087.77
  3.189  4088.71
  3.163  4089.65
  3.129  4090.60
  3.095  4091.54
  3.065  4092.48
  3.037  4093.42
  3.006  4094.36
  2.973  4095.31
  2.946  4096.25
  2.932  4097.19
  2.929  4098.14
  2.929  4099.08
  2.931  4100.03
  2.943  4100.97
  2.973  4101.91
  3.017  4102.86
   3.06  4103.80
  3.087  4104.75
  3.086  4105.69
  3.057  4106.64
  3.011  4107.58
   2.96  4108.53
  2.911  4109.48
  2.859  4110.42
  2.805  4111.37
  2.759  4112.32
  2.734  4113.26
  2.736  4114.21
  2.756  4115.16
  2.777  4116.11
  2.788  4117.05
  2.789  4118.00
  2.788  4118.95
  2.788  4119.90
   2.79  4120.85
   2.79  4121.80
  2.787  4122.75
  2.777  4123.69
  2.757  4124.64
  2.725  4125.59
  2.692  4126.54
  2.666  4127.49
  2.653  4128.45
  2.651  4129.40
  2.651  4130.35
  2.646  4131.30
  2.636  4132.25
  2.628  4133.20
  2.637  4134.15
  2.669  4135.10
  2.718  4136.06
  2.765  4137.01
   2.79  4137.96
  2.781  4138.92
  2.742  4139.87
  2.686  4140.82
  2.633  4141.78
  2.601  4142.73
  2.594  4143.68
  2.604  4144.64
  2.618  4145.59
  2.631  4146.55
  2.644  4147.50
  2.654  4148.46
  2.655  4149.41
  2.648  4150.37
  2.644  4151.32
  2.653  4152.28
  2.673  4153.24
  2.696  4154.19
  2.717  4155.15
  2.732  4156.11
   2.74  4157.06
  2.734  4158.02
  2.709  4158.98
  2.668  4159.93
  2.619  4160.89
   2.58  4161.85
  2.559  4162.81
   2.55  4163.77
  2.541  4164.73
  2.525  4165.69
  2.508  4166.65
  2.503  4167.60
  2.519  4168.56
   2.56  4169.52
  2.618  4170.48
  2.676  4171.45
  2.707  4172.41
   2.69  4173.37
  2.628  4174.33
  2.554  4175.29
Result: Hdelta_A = -2.41 Angstrom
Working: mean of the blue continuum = 2.9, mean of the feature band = 2.96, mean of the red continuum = 2.67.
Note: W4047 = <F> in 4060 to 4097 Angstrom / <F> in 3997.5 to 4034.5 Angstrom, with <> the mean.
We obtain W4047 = 1.0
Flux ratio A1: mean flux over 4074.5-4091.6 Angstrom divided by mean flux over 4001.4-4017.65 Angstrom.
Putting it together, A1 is 1.04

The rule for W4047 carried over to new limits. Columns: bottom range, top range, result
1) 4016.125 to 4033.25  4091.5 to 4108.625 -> 1.03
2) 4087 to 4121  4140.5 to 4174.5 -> 0.89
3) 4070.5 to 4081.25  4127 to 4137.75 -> 0.91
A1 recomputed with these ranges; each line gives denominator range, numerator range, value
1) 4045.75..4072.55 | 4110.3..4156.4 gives 0.93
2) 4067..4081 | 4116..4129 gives 0.93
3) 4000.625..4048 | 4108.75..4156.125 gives 0.93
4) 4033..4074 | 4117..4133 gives 0.93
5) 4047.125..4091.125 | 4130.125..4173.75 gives 0.89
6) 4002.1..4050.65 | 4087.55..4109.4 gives 1.03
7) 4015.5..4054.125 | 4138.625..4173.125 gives 0.90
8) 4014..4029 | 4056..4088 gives 1.02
